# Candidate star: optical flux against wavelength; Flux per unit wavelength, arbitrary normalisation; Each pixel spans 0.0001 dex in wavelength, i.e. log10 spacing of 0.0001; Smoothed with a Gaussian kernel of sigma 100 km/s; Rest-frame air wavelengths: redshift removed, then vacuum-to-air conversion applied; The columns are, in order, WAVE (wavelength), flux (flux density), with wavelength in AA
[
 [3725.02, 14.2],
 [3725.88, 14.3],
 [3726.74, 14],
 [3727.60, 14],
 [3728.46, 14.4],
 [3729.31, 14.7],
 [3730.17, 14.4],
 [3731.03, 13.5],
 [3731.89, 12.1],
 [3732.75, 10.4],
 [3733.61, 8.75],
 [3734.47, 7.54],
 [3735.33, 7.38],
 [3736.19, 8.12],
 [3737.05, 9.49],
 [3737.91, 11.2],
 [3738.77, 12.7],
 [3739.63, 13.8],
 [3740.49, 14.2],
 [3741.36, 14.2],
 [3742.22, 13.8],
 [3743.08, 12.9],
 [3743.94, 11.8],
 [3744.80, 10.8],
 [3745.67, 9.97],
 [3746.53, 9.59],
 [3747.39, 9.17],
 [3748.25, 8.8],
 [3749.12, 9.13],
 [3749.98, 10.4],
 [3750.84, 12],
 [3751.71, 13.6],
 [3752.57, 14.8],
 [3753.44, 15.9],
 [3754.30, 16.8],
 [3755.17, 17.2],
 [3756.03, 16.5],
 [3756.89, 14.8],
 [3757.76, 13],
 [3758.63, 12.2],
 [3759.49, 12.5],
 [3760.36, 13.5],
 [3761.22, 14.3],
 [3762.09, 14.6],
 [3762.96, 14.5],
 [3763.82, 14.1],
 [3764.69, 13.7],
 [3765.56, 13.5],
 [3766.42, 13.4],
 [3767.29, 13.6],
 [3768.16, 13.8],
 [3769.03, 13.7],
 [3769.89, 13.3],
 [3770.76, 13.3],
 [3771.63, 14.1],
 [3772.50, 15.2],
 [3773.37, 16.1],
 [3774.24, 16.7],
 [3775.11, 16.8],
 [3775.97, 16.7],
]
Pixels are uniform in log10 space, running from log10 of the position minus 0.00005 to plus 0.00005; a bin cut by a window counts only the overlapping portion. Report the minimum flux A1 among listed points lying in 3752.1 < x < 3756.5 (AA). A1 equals 14.8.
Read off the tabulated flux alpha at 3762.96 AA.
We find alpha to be 14.5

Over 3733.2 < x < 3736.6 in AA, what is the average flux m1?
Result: 7.94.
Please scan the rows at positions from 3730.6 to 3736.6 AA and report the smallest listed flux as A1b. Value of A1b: 7.38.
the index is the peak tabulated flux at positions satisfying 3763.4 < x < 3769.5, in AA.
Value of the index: 14.1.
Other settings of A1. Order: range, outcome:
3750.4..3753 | 12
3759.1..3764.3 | 12.5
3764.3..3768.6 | 13.4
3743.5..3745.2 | 10.8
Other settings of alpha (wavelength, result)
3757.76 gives 13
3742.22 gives 13.8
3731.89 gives 12.1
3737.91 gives 11.2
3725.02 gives 14.2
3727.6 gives 14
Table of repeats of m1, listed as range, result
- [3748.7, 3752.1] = 11.3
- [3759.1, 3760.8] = 13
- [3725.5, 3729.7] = 14.3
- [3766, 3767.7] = 13.5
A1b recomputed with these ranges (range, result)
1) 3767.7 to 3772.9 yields 13.3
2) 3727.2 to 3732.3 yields 12.1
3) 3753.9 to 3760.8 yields 12.2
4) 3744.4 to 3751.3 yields 8.8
